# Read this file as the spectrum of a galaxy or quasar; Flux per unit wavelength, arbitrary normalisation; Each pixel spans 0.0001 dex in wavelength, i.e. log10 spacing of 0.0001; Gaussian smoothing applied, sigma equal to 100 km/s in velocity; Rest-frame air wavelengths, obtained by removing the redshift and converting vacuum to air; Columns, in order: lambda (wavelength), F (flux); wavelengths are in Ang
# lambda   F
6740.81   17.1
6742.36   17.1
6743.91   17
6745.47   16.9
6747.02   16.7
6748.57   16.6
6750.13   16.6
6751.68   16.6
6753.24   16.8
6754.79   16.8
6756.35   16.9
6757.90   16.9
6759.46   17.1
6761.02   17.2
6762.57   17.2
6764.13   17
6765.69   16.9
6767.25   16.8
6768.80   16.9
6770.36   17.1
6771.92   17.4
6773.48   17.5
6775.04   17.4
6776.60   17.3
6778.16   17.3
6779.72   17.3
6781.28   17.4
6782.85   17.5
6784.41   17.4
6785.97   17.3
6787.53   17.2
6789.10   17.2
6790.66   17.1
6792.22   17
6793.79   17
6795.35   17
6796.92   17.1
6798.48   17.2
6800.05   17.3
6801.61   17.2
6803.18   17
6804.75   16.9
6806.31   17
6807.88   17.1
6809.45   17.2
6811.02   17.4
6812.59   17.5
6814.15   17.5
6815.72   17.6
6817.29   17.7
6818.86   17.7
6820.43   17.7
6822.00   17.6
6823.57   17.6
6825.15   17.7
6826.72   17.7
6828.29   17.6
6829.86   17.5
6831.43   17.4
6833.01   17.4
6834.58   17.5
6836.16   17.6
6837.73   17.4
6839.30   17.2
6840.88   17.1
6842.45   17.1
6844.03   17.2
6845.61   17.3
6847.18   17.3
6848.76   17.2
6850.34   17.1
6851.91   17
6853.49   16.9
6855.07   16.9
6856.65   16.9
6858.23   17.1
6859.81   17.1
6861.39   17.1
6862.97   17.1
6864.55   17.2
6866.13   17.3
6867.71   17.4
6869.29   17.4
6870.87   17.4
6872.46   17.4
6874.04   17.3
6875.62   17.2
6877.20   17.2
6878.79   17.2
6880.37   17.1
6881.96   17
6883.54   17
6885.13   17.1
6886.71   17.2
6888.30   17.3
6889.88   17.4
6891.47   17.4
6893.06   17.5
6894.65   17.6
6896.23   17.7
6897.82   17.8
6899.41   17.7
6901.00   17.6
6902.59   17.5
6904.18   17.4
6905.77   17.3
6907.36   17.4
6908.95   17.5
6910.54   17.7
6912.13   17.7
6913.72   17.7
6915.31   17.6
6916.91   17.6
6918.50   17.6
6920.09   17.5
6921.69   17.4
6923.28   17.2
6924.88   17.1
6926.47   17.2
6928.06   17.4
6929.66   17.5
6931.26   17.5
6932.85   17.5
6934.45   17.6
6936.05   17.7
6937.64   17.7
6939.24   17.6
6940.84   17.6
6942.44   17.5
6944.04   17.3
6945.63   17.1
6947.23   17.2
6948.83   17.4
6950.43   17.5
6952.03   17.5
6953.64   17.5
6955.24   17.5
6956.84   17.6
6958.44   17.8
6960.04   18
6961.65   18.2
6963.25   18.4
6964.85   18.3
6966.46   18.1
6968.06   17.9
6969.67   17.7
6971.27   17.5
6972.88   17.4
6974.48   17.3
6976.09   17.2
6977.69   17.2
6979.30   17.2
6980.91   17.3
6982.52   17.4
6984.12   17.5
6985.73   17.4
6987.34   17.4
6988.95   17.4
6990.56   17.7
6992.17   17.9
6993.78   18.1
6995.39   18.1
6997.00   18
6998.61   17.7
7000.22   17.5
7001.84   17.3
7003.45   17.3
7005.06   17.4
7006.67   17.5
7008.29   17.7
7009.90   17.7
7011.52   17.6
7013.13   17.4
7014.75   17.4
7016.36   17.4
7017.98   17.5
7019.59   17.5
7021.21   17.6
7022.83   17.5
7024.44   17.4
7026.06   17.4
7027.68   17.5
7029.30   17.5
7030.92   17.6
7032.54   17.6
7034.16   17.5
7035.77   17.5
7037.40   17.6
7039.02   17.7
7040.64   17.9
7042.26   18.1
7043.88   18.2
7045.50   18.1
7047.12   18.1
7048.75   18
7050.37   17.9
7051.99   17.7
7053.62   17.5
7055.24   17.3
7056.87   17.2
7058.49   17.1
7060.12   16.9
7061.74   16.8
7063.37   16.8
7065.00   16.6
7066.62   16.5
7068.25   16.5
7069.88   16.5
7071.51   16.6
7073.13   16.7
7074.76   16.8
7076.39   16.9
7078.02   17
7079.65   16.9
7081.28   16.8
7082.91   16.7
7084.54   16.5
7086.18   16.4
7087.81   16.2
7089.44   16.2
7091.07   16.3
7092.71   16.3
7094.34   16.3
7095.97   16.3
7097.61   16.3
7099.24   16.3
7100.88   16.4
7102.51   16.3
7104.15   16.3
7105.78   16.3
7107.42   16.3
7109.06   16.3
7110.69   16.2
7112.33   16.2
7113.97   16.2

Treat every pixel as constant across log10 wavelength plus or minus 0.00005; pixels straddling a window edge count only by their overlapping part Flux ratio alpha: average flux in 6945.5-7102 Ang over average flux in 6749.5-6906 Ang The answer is 1.00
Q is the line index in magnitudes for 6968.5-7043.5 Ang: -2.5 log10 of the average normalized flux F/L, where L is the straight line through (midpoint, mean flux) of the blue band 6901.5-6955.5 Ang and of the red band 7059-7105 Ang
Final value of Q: -0.03 mag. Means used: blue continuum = 17.5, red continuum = 16.5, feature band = 17.5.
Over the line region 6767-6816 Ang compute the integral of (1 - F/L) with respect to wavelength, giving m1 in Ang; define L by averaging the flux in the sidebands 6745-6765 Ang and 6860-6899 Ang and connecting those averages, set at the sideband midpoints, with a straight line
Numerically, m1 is -0.6 Ang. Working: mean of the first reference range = 16.9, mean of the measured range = 17.2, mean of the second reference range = 17.3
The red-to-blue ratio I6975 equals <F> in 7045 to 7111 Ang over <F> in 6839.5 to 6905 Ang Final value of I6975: 1.0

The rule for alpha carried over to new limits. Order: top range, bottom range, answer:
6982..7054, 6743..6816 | 1.03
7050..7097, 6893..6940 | 0.96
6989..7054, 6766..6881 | 1.02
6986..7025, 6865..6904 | 1.01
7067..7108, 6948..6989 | 0.94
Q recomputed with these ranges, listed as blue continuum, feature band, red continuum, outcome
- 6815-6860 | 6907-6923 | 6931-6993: 0.00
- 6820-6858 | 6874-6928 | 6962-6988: 0.00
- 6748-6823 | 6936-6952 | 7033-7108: -0.03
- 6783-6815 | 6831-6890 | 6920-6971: 0.01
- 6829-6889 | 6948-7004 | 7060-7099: -0.05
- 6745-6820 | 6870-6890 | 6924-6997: 0.01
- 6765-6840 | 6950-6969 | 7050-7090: -0.05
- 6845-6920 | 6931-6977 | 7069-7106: -0.04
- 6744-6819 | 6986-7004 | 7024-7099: -0.04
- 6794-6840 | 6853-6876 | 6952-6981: 0.02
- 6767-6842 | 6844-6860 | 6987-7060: 0.02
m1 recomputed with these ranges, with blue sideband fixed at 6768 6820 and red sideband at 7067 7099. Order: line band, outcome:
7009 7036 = -1.33 Ang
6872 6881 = -0.09 Ang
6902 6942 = -1.32 Ang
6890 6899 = -0.31 Ang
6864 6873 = -0.14 Ang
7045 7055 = -0.74 Ang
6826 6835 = -0.18 Ang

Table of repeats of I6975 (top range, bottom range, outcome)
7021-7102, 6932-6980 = 0.97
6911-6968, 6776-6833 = 1.01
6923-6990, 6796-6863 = 1.01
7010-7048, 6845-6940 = 1.02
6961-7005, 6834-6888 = 1.03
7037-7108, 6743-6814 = 0.99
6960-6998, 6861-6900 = 1.02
